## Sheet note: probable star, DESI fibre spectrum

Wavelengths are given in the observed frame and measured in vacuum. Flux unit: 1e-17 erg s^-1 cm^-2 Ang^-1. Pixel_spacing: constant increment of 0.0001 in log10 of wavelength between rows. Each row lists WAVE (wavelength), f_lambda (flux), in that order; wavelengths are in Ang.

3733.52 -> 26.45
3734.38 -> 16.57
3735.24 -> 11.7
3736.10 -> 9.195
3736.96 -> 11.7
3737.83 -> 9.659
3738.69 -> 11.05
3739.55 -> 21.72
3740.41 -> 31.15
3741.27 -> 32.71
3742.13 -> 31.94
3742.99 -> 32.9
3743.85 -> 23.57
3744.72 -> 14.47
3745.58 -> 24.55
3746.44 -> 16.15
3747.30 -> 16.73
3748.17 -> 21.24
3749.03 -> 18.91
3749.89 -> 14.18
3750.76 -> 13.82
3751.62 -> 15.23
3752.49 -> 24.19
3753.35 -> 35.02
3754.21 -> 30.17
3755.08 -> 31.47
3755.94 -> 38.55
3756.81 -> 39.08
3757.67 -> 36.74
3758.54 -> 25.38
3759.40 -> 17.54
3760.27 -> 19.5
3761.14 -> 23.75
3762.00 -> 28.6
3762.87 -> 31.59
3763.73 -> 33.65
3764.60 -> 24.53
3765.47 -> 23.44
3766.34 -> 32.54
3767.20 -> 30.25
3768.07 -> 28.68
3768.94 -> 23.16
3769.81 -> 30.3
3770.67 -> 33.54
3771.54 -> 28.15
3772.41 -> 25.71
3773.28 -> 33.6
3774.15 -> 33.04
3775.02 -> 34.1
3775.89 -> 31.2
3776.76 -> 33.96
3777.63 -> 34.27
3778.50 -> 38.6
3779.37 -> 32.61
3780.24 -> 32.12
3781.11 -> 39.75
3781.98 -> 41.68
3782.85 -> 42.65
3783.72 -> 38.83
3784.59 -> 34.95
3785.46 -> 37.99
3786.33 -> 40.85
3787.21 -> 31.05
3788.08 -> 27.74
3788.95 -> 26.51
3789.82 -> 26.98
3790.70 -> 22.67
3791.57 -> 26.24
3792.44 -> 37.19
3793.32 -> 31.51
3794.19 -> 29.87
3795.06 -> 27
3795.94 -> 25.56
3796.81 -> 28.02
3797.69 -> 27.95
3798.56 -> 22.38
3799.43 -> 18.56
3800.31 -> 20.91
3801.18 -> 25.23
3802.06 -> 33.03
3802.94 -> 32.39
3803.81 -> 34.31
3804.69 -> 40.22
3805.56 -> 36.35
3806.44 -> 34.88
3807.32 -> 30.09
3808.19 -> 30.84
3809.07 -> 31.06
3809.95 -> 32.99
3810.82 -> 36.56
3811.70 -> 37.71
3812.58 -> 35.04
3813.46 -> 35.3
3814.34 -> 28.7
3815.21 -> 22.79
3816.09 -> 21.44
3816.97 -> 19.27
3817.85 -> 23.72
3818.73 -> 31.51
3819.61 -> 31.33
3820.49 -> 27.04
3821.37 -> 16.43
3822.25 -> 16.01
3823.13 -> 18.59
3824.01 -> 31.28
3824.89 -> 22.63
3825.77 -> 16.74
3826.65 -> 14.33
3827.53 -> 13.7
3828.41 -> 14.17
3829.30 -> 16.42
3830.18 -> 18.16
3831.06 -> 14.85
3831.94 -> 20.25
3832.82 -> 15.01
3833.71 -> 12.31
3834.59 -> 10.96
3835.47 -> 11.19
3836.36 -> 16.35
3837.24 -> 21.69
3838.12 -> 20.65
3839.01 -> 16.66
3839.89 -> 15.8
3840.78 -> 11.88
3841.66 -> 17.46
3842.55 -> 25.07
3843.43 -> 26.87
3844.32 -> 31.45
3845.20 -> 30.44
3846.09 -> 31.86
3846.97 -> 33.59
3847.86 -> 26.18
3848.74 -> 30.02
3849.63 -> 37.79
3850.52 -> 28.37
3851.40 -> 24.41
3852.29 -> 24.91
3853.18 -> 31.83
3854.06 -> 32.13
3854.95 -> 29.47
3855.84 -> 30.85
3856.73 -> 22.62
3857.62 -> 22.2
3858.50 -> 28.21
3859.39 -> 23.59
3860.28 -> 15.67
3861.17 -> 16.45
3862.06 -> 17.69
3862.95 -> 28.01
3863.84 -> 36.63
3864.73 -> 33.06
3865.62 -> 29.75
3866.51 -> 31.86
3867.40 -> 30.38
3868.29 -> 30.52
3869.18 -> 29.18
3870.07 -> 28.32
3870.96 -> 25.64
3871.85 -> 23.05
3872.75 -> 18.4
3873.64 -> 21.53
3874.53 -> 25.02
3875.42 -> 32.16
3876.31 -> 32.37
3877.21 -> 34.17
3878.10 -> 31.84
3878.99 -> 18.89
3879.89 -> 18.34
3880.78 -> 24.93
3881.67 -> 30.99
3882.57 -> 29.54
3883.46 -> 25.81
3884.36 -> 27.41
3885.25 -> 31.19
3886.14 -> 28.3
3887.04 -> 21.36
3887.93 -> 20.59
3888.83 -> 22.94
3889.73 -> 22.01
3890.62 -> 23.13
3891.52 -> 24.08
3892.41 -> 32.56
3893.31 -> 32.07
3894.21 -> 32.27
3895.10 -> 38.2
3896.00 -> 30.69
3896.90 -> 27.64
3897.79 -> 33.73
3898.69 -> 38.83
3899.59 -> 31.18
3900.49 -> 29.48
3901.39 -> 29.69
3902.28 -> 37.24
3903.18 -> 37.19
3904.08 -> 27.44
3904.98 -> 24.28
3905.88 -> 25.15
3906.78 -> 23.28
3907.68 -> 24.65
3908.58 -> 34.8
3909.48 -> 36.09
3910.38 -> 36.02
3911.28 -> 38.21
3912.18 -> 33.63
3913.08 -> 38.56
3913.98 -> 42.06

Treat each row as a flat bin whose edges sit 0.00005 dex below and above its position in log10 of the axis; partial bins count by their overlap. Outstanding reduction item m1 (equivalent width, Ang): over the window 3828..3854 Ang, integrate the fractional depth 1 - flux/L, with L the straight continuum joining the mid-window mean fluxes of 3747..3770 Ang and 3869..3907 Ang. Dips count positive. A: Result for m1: 5.0 Ang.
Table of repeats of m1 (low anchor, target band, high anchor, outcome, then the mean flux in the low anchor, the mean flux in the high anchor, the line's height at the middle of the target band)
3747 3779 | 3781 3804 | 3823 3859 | -4.1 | 28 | 22.5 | 25.9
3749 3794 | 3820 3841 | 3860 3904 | 8.5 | 30.3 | 28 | 29.1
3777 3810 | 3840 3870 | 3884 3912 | 3.3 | 31.7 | 29.8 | 30.6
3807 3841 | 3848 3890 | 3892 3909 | 0.6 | 22.1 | 31.1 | 27.4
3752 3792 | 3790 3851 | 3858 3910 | 9.6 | 31.2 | 27.9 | 29.8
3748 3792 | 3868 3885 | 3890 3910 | 2.1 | 29.9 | 30.6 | 30.4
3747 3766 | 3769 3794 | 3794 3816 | -4.4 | 25.7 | 30.2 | 28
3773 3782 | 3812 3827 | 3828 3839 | -2.6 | 34.7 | 16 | 20.7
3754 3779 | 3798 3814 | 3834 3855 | -2.6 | 30.2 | 24.3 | 27.2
